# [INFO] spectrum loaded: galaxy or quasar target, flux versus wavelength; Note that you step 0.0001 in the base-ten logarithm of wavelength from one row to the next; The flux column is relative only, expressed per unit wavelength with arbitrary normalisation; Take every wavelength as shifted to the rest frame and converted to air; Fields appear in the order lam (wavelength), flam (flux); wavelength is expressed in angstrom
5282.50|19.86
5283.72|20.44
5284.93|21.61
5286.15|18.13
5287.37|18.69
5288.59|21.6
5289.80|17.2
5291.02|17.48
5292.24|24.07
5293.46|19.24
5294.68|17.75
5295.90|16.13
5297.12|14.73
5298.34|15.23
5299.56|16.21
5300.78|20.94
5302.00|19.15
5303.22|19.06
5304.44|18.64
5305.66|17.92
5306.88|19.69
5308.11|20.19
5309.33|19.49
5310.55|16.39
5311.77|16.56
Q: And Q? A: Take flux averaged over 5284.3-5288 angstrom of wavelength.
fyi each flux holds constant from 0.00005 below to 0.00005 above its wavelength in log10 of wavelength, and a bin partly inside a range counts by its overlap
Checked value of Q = 19.5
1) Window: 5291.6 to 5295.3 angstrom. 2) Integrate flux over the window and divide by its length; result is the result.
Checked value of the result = 20.3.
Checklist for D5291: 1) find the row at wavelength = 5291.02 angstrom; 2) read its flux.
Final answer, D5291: 17.48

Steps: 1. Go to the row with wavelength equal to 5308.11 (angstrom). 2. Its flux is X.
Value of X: 20.19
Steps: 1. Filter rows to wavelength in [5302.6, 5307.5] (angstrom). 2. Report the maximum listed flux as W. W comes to 19.69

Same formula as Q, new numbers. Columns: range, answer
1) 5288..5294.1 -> 19.9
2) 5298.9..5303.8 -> 18.8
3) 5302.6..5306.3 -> 18.6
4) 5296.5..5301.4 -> 16.8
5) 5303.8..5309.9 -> 19.2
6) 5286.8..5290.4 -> 19.2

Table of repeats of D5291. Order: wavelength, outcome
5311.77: 16.56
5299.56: 16.21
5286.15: 18.13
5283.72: 20.44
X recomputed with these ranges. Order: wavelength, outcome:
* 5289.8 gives 17.2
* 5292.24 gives 24.07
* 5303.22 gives 19.06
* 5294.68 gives 17.75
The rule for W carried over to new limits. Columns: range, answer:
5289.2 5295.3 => 24.07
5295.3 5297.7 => 16.13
